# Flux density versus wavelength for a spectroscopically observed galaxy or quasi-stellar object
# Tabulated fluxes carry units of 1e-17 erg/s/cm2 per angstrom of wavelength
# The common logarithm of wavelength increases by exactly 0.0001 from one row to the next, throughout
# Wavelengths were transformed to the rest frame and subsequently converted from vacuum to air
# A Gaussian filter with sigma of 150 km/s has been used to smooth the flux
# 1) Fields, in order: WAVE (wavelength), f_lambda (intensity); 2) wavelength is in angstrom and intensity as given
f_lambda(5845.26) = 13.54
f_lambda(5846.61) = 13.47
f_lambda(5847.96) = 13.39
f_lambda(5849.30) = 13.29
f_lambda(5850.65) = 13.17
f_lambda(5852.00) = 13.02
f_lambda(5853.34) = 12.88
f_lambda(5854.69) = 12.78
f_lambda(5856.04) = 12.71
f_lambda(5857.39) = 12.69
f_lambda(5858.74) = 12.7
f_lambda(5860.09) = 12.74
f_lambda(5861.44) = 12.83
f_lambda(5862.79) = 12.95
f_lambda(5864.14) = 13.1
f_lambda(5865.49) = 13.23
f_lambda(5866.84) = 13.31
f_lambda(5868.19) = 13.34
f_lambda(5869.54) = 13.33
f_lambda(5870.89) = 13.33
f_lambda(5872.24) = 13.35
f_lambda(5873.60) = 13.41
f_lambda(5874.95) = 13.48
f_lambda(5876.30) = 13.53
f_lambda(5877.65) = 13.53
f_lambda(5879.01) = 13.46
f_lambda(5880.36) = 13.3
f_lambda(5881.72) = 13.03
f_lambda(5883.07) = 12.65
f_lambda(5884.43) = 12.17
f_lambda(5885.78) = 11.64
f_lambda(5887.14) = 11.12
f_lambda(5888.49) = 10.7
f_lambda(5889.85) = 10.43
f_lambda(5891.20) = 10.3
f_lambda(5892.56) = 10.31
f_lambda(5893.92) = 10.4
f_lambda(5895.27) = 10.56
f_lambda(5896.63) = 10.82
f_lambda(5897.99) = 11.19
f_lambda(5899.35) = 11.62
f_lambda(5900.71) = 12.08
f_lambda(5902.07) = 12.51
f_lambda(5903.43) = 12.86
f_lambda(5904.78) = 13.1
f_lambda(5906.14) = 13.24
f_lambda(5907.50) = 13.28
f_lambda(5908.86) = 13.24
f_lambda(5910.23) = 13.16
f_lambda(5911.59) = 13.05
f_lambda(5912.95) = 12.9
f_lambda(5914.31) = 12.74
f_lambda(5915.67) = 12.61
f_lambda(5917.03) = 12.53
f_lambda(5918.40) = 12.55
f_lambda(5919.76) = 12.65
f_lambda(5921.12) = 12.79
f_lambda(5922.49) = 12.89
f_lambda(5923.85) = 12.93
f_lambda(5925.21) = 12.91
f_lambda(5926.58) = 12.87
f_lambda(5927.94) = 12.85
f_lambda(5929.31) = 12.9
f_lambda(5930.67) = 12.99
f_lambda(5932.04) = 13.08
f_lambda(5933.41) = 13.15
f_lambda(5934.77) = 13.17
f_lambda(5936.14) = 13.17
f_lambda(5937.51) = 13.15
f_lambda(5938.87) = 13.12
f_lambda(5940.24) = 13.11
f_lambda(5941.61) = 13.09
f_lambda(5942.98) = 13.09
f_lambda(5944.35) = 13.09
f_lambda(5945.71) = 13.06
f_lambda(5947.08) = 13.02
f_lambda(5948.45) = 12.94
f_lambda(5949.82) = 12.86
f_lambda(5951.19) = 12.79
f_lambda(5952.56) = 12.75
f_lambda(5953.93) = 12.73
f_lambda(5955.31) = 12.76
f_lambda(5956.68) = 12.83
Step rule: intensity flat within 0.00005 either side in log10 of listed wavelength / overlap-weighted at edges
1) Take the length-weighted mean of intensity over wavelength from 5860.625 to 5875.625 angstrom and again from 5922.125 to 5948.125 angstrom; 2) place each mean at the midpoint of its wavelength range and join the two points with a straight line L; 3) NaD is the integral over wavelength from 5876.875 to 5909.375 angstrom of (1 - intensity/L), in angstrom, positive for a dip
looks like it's 2.93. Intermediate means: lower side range 13.2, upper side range 13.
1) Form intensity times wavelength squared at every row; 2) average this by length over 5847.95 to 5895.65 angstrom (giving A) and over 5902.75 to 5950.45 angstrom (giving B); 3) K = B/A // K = 1.05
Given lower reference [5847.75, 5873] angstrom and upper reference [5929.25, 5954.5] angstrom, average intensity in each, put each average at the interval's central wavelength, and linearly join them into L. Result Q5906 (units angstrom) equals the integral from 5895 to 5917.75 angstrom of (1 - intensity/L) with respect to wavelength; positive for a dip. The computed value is 1.0 angstrom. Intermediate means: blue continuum 13.1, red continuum 13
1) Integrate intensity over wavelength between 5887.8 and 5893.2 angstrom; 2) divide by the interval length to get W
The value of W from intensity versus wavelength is 10.4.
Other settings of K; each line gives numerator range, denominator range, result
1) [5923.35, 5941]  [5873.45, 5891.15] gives 1.07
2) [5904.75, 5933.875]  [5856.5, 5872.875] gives 1.01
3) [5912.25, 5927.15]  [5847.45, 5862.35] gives 1.01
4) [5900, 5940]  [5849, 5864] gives 1.02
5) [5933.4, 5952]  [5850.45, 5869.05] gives 1.04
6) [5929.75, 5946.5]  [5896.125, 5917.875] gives 1.05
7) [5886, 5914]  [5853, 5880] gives 0.91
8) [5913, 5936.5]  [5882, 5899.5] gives 1.17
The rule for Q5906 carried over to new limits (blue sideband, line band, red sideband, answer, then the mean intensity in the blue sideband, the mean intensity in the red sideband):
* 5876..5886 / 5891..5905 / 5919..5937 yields 1.7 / 12.9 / 12.9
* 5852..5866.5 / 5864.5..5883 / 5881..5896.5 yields -2.0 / 12.9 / 11.2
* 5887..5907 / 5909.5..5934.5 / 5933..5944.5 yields -0.8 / 11.4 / 13.1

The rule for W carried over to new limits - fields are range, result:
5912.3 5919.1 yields 12.7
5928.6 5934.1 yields 13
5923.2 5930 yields 12.9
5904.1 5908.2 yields 13.2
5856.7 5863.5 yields 12.8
